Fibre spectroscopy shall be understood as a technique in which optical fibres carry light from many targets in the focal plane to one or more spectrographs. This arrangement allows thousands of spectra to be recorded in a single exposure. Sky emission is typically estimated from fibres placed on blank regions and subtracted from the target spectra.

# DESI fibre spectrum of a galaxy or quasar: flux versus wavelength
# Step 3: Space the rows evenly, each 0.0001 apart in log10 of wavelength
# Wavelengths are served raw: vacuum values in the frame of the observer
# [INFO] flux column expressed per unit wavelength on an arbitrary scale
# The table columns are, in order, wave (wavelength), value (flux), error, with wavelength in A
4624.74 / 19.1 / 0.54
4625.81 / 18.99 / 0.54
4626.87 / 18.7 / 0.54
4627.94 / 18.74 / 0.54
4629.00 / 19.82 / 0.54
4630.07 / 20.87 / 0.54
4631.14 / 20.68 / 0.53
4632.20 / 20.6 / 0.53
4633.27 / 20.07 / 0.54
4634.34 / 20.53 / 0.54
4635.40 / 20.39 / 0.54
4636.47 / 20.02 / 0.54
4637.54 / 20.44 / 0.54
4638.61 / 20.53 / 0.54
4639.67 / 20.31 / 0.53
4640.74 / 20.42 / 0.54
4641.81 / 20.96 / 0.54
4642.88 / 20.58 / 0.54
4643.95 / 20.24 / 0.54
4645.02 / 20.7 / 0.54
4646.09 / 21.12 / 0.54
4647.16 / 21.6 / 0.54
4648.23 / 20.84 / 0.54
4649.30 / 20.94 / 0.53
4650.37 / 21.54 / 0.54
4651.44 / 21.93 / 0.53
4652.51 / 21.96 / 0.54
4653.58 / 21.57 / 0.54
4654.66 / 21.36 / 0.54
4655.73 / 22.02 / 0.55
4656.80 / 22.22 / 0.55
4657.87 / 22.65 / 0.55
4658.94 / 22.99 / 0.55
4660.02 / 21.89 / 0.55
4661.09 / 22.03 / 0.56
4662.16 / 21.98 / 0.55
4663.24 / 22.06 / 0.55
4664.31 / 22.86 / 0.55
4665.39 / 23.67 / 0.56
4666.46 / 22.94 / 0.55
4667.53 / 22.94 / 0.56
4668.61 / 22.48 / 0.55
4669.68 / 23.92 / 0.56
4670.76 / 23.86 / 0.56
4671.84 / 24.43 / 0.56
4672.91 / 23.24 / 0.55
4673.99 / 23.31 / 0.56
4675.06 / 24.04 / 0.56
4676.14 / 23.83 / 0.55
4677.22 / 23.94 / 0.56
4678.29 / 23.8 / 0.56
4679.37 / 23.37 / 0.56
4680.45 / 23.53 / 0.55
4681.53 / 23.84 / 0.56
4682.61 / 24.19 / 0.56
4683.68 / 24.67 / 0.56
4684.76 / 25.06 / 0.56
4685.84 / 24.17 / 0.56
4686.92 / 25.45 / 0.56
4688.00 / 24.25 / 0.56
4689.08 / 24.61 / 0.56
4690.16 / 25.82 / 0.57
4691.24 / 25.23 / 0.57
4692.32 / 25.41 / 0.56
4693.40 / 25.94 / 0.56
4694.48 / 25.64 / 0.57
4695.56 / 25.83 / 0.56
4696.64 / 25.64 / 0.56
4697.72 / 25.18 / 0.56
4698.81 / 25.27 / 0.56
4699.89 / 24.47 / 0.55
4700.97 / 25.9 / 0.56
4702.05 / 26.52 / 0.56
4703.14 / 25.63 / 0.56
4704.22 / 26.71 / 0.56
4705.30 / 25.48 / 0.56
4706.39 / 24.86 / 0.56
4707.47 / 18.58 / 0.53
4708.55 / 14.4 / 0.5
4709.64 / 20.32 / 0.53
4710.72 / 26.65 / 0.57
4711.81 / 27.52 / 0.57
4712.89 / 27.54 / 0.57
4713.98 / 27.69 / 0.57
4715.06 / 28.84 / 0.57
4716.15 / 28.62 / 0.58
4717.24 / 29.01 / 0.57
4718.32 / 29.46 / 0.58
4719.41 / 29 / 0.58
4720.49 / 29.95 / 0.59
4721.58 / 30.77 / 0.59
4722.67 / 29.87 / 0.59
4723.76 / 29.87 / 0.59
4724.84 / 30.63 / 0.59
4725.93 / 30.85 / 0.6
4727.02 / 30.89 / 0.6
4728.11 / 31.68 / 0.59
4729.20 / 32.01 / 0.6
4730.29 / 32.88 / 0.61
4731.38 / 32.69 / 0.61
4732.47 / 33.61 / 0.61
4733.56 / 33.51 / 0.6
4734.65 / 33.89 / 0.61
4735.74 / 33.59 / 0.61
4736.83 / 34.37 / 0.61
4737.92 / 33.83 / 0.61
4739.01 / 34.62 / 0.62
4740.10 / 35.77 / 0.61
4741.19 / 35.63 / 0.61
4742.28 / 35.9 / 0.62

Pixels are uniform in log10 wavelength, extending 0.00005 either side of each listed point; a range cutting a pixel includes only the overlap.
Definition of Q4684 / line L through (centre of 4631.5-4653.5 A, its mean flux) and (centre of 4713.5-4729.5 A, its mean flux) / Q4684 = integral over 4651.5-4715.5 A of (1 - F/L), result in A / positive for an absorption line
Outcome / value 3.7 A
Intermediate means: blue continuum 20.8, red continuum 29.9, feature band 24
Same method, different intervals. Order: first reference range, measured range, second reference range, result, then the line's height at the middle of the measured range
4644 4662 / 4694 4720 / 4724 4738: 3.2 A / 29.2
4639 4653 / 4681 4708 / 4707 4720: -0.7 A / 24.4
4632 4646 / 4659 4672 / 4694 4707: -0.1 A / 22.7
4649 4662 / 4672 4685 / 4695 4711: -0.5 A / 23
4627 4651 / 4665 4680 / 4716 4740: 0.7 A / 24.7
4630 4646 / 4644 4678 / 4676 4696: 0.1 A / 22.5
